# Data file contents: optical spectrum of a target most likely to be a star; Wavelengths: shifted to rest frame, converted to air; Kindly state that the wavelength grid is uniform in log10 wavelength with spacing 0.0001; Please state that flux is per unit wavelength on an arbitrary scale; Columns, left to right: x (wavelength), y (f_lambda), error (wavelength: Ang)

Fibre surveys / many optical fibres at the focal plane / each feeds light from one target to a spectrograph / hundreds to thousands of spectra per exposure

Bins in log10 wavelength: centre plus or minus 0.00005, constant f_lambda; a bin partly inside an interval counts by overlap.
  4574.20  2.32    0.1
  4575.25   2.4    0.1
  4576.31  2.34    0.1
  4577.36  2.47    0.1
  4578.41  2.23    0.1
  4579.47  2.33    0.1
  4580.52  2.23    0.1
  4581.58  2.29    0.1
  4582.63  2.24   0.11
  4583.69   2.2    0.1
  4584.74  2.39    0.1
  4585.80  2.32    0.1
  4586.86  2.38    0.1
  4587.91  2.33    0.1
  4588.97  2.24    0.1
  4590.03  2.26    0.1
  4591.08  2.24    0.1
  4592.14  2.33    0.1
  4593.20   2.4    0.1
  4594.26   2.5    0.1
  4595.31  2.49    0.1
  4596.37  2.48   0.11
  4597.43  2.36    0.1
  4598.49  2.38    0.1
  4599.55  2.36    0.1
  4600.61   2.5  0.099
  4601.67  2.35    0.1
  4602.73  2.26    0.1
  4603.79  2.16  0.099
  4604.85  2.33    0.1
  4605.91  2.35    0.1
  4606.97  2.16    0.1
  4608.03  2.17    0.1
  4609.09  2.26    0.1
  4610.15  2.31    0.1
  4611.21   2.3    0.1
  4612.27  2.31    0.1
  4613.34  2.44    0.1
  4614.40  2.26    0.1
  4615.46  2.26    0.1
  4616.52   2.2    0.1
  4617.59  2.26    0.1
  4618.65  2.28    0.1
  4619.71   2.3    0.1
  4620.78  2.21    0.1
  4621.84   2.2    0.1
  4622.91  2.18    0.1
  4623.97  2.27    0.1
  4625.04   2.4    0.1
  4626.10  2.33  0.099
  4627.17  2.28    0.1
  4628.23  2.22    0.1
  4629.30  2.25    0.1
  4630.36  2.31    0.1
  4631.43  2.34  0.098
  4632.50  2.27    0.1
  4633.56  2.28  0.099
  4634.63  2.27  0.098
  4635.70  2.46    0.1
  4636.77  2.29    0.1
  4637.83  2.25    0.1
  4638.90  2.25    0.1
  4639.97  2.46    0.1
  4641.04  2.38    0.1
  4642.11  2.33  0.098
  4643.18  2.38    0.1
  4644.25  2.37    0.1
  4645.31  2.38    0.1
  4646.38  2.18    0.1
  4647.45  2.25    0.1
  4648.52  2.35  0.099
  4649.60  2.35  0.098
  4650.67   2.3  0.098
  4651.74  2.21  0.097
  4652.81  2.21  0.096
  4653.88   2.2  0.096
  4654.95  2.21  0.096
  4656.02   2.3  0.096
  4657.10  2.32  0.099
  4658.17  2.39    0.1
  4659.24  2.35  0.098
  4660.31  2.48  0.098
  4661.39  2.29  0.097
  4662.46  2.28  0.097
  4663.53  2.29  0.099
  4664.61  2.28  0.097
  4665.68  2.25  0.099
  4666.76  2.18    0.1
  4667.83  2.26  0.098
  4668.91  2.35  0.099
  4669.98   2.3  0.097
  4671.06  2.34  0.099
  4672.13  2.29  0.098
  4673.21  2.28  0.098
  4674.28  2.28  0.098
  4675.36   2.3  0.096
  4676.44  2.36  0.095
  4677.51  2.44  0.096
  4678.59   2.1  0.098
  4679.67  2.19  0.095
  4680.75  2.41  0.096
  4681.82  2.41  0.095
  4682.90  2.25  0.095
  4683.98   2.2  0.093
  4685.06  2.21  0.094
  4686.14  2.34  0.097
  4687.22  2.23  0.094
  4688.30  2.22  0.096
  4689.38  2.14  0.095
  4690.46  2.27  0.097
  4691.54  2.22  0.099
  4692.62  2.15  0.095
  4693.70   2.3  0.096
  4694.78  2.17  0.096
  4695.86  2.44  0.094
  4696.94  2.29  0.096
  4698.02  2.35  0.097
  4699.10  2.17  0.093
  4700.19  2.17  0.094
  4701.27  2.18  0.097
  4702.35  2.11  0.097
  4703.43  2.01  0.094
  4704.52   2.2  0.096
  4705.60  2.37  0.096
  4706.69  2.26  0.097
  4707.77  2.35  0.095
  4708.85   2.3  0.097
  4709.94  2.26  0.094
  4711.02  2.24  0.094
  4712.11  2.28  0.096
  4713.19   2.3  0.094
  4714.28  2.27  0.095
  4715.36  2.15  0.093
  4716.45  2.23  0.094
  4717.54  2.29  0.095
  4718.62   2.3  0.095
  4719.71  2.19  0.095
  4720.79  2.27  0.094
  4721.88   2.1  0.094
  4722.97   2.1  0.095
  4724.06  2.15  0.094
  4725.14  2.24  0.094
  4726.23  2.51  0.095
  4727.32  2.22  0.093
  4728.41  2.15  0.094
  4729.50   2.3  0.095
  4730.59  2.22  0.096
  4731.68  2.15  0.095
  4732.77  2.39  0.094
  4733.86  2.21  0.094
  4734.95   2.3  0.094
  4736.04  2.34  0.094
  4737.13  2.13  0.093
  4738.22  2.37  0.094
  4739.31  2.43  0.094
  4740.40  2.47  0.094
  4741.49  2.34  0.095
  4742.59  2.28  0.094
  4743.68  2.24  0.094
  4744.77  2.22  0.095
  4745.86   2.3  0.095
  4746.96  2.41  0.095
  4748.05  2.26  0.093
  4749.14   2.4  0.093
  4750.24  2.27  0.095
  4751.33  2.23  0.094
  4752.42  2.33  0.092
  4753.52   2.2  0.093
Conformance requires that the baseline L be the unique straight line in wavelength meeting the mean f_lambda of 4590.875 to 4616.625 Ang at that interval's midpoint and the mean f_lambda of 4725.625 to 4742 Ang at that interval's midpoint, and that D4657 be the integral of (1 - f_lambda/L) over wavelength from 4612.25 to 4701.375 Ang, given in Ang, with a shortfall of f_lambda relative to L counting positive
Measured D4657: 1.3 Ang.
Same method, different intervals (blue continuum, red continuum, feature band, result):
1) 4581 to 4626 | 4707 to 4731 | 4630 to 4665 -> -0.41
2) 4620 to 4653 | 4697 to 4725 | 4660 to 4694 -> -0.27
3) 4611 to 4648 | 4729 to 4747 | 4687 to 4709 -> 0.62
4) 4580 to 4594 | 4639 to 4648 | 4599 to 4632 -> 0.49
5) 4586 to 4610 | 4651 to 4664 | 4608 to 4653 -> 0.34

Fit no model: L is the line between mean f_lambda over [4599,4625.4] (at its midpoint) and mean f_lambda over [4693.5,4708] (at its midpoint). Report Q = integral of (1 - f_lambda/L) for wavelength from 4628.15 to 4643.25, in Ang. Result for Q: -0.31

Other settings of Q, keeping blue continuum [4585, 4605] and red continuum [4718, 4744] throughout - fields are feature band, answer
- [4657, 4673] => 0.0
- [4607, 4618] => 0.3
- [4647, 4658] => 0.2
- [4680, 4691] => 0.1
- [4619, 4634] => 0.4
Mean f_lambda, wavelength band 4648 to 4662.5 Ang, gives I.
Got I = 2.3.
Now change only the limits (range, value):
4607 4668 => 2.29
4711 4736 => 2.24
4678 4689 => 2.25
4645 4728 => 2.26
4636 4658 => 2.3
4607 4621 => 2.27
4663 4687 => 2.29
